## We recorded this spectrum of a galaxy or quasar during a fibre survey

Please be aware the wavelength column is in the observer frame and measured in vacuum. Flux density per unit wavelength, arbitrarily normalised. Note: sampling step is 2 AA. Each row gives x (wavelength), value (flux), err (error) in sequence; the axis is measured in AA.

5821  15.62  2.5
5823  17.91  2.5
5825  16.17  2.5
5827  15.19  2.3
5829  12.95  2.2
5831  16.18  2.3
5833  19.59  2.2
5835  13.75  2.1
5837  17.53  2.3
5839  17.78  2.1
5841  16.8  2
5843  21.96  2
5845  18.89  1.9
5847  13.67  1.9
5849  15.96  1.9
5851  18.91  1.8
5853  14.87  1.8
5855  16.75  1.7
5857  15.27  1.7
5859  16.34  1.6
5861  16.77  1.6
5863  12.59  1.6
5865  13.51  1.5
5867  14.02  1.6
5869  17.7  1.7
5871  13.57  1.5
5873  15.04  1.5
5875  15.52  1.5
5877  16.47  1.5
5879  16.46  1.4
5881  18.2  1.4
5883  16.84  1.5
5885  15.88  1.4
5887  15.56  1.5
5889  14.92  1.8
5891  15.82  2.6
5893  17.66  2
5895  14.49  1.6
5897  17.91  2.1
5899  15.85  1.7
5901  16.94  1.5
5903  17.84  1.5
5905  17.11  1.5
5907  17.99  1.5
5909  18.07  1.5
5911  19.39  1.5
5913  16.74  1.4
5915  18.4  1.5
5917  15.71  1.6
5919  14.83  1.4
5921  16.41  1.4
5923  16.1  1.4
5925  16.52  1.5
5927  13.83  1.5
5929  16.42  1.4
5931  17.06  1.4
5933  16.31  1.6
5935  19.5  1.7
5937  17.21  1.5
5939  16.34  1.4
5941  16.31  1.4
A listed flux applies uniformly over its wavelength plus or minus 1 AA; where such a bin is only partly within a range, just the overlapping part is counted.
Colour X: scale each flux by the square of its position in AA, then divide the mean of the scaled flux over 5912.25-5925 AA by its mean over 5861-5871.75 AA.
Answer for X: 1.1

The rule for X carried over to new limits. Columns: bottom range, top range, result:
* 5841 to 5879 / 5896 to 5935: 1.07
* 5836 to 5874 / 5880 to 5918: 1.06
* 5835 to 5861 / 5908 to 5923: 1.03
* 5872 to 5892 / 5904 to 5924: 1.07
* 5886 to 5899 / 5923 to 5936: 1.05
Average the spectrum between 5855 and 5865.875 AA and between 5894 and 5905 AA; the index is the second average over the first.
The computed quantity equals 1.10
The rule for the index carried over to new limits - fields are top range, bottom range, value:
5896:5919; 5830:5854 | 1.01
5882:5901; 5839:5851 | 0.92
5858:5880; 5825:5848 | 0.91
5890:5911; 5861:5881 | 1.12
